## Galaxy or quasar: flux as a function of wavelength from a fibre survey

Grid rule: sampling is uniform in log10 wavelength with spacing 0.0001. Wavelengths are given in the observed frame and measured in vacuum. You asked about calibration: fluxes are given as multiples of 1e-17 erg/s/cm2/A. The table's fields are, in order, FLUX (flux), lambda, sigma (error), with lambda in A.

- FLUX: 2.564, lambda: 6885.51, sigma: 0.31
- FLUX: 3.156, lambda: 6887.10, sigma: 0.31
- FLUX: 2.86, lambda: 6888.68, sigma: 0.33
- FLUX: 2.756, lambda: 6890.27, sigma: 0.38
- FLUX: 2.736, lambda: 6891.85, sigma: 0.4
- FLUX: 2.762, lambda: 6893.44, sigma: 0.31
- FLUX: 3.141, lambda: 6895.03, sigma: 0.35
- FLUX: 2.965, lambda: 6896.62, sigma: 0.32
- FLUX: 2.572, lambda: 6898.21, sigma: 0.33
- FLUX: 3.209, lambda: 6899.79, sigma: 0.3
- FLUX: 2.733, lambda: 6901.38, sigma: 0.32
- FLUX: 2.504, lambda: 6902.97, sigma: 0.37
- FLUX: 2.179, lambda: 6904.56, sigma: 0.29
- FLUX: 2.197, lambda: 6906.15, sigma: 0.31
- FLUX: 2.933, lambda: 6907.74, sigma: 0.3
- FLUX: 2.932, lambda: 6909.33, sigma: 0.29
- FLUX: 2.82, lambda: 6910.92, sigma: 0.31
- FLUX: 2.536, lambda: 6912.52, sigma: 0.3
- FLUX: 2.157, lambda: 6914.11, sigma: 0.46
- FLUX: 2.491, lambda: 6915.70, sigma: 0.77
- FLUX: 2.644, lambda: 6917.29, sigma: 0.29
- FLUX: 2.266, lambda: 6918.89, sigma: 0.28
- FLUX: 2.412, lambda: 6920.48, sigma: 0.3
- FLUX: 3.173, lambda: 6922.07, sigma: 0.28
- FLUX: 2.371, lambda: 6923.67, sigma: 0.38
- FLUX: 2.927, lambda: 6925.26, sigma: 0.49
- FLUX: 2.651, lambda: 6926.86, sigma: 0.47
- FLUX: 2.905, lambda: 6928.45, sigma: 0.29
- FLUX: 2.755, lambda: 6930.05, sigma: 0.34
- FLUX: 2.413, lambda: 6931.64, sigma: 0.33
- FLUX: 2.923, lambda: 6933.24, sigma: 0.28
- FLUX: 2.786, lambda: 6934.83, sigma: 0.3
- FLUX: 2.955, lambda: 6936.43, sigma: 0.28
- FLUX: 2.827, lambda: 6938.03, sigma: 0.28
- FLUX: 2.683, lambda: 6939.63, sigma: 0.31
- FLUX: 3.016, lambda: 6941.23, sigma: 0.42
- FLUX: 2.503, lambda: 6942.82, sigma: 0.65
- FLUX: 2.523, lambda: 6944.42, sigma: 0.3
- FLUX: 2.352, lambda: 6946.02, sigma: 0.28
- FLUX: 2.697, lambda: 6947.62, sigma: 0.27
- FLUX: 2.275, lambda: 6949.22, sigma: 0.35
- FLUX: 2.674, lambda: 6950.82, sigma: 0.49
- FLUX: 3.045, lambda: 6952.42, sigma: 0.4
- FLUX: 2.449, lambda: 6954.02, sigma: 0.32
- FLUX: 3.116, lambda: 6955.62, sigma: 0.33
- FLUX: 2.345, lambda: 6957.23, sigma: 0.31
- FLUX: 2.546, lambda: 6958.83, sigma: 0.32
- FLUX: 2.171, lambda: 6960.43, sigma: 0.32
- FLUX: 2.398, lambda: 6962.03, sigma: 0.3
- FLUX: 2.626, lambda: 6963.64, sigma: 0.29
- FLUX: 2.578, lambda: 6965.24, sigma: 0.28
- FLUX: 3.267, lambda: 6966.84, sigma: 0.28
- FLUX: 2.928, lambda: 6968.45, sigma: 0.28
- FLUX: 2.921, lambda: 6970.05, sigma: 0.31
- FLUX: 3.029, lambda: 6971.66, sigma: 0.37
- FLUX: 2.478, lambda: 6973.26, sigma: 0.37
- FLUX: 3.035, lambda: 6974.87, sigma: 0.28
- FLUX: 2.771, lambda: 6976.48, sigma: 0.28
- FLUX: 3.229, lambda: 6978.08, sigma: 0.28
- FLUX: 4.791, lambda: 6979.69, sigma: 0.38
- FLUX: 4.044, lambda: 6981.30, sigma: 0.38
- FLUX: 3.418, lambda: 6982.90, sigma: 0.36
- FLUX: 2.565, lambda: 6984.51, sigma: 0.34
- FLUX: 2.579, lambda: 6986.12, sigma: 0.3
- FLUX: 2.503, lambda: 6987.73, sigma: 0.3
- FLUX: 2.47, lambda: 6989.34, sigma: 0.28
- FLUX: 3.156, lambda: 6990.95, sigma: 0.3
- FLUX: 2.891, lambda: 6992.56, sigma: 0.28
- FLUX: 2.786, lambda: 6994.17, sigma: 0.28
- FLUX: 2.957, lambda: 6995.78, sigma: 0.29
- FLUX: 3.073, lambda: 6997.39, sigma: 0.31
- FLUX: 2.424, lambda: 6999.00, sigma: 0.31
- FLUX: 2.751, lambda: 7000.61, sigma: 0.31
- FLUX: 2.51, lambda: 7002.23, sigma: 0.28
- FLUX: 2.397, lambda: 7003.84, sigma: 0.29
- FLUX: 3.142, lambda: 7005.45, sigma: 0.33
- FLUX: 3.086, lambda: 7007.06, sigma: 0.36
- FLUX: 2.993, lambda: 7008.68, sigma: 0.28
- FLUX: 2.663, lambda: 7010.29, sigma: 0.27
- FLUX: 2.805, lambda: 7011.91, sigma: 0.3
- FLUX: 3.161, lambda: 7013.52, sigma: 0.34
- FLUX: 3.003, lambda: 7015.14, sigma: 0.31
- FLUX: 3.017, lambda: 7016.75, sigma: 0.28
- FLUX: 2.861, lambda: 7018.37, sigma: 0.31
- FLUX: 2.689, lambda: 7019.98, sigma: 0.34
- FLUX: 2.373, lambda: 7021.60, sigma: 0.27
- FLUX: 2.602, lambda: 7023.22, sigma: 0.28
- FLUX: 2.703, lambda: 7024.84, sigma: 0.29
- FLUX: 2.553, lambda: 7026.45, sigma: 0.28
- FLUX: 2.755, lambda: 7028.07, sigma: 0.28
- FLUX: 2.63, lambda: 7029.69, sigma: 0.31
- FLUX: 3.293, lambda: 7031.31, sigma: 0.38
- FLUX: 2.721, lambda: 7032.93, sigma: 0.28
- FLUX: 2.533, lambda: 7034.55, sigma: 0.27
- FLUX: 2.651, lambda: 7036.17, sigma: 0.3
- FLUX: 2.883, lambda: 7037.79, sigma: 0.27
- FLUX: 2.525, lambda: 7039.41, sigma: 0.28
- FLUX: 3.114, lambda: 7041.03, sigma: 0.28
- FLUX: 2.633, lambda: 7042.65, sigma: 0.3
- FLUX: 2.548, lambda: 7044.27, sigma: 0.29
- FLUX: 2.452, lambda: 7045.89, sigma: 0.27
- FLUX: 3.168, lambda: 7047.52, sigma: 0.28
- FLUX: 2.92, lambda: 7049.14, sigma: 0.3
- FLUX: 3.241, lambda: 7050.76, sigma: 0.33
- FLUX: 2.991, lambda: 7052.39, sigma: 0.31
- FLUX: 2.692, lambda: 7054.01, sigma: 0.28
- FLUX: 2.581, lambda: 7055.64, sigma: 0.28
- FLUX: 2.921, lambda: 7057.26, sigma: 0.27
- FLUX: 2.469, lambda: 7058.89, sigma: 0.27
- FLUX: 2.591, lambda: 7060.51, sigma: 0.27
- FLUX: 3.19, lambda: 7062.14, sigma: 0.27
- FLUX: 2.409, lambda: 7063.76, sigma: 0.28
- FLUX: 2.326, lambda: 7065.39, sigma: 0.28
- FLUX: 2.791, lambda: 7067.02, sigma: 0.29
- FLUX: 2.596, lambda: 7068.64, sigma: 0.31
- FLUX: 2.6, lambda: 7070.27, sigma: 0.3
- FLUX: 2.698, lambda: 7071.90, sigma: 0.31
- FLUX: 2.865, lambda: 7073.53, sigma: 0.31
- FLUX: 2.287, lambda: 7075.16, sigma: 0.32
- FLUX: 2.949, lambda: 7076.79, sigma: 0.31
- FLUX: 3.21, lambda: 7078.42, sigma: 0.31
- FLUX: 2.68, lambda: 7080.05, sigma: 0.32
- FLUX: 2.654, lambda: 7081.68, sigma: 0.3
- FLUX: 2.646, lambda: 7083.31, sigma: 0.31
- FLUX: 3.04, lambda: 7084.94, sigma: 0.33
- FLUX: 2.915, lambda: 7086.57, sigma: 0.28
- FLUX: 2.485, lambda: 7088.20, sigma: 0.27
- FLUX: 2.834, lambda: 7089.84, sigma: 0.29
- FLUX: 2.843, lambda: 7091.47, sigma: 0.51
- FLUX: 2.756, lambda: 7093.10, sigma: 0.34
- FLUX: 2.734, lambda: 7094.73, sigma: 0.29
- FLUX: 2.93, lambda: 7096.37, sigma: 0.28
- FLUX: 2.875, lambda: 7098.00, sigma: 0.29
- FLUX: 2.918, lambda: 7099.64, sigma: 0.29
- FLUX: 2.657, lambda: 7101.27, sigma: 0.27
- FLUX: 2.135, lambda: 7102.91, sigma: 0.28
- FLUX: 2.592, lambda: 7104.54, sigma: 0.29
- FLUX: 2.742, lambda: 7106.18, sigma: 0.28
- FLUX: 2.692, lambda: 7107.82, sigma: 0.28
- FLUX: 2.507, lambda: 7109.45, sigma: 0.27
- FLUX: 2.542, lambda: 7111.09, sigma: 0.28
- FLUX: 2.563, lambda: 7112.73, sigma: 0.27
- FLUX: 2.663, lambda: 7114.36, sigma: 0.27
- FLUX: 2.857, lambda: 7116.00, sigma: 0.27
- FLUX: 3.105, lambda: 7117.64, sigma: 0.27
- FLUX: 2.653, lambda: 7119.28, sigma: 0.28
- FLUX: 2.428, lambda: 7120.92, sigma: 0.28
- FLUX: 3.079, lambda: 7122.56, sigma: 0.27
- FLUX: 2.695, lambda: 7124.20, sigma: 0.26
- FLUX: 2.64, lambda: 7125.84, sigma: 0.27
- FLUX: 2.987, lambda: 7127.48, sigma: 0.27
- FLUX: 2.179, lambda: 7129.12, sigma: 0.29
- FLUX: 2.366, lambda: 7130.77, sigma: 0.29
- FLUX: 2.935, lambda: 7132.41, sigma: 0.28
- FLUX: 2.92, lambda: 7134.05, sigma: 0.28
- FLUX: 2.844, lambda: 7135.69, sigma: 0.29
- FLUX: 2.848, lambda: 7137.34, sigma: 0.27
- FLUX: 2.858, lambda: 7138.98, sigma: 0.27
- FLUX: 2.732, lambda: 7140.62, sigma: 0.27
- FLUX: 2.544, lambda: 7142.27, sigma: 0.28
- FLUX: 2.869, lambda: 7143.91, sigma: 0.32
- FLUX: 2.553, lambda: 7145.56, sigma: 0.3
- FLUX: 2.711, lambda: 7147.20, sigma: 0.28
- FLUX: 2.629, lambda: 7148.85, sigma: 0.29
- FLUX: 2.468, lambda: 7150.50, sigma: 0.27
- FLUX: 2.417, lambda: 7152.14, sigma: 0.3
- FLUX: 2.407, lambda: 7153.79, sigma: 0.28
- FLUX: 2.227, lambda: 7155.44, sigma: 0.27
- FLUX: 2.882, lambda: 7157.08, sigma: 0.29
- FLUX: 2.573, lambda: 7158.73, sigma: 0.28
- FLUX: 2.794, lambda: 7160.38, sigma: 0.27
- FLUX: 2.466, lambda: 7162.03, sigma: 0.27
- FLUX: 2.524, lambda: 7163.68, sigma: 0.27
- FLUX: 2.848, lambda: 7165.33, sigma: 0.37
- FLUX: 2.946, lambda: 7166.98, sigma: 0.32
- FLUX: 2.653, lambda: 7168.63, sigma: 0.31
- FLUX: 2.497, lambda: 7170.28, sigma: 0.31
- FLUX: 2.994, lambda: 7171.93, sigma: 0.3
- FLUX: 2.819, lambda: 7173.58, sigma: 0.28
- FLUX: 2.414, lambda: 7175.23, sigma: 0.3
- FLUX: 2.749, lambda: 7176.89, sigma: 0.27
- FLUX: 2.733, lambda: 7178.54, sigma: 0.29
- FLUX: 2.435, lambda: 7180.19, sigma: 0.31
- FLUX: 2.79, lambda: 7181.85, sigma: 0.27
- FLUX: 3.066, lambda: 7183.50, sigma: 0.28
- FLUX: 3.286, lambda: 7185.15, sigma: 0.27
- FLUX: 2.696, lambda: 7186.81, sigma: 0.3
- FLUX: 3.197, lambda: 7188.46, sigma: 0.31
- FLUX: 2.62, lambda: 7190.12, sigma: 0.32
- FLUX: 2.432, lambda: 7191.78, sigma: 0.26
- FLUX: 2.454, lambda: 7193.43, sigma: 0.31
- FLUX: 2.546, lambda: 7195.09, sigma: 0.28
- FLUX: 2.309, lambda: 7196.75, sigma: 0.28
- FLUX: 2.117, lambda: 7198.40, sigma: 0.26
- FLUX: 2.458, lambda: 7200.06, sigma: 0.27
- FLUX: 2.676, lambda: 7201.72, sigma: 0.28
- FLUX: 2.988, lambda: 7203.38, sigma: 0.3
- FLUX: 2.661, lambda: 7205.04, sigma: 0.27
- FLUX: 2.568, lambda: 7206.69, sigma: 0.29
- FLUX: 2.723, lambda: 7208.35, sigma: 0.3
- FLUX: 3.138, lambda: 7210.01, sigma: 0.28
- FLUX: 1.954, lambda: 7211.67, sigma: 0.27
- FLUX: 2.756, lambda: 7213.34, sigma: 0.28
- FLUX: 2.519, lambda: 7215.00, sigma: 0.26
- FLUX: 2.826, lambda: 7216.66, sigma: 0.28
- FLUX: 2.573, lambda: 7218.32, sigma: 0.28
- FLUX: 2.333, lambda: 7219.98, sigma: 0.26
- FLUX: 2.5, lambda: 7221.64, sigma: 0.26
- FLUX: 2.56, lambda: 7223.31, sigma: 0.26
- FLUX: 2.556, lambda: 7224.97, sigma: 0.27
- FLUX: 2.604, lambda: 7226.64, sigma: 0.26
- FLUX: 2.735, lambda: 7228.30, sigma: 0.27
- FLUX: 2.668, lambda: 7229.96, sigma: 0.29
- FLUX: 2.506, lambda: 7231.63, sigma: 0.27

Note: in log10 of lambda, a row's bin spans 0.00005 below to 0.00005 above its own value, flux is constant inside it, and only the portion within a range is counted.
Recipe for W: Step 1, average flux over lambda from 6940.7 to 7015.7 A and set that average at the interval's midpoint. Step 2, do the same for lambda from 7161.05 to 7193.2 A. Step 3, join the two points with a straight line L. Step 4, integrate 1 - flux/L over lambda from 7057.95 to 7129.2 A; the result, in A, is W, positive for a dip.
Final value 1.8 A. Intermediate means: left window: 2.83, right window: 2.74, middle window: 2.71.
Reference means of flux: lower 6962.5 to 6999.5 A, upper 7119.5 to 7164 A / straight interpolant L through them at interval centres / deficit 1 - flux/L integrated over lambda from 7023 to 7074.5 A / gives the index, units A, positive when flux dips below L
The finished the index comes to 1.84 A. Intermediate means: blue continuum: 2.98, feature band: 2.74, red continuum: 2.65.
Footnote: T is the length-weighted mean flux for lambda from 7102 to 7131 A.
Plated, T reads 2.64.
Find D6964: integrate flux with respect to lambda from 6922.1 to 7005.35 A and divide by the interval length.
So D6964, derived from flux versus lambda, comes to 2.8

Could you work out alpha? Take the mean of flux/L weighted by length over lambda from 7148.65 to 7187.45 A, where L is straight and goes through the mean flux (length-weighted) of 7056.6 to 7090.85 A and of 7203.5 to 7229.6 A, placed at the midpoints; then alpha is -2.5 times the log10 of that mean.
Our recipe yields -0.01 mag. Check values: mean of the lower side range 2.72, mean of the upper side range 2.61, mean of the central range 2.68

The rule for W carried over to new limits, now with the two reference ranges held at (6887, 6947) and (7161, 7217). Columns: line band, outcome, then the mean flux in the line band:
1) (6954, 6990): -2.7 A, 2.89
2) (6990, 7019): -1.9 A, 2.87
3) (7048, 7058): -0.8 A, 2.9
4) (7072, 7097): -1.0 A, 2.78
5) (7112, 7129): -0.4 A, 2.74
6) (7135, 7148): -0.3 A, 2.74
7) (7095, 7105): 0.0 A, 2.69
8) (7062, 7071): 0.2 A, 2.61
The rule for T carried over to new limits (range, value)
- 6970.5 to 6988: 3.15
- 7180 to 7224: 2.64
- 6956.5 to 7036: 2.84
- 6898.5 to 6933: 2.63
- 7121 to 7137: 2.73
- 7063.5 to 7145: 2.71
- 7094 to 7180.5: 2.68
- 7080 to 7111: 2.71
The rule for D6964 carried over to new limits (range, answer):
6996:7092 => 2.77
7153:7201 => 2.65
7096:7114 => 2.64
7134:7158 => 2.65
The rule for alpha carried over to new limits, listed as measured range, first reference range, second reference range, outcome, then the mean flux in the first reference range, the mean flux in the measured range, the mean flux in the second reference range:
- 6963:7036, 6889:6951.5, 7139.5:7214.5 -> -0.08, 2.68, 2.88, 2.65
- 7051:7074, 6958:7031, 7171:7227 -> 0.03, 2.85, 2.7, 2.65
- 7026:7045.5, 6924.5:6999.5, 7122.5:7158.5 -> 0.01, 2.82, 2.73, 2.66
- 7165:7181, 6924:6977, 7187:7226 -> -0.04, 2.71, 2.71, 2.59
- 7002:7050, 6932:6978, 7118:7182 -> -0.03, 2.72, 2.78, 2.67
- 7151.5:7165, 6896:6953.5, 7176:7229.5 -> 0.04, 2.67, 2.55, 2.64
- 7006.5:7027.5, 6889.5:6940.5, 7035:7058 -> -0.01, 2.7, 2.8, 2.8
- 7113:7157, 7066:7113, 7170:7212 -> 0.01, 2.71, 2.68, 2.68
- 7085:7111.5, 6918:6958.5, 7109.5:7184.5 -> -0.01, 2.68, 2.71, 2.69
